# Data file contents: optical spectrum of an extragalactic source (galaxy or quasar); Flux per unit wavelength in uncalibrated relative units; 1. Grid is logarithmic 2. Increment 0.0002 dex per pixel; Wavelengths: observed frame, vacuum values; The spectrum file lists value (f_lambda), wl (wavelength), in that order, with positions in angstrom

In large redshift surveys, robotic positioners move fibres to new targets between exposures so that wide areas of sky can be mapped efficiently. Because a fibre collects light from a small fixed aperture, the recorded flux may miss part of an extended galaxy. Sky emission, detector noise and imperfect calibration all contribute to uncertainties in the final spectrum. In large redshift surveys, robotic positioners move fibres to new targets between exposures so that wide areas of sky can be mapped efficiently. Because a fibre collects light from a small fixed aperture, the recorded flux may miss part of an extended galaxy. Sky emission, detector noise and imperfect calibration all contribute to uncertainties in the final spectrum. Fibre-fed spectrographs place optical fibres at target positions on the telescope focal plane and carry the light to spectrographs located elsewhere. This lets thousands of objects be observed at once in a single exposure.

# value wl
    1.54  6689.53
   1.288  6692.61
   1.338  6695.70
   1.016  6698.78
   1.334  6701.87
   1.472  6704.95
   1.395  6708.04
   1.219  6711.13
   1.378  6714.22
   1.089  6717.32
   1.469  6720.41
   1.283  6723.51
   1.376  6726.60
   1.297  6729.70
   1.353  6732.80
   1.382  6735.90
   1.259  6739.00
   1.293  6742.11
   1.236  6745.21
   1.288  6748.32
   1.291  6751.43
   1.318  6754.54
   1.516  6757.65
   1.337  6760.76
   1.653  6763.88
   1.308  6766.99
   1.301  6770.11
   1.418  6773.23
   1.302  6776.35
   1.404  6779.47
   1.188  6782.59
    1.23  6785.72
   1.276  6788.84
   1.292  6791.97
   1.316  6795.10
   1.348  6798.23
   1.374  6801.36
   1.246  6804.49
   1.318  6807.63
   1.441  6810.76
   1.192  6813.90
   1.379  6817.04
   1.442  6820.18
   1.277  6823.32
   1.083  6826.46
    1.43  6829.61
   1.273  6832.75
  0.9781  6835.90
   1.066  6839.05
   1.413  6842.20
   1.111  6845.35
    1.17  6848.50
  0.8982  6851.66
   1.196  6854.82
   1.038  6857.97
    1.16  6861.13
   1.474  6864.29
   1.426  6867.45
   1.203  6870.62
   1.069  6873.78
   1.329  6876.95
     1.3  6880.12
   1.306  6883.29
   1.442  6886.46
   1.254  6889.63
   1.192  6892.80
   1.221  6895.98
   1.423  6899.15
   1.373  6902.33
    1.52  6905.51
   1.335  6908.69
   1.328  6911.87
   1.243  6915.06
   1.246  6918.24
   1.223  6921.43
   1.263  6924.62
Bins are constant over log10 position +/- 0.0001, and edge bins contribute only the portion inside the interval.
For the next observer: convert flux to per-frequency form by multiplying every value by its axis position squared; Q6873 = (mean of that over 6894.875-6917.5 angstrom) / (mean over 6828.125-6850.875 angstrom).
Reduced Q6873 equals 1.15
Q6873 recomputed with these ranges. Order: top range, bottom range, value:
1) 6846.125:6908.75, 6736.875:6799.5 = 0.98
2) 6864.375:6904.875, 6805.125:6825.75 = 1.01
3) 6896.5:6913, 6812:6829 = 1.11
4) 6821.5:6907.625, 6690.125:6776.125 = 0.97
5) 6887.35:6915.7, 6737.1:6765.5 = 1.02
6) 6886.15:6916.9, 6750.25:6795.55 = 1.03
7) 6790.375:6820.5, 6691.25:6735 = 1.04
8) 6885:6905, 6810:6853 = 1.11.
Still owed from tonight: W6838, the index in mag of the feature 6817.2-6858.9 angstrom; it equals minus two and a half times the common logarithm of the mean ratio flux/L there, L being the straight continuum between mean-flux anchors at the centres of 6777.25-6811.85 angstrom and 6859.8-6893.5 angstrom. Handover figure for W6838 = 0.09 mag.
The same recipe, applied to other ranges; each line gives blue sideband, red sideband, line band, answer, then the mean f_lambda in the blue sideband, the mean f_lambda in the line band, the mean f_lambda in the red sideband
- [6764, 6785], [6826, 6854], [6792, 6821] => -0.07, 1.34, 1.33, 1.16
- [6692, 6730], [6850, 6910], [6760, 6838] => -0.02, 1.3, 1.31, 1.27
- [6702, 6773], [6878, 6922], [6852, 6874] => 0.09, 1.34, 1.22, 1.32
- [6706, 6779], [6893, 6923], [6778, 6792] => 0.05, 1.34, 1.28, 1.32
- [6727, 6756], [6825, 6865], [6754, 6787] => -0.08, 1.3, 1.36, 1.17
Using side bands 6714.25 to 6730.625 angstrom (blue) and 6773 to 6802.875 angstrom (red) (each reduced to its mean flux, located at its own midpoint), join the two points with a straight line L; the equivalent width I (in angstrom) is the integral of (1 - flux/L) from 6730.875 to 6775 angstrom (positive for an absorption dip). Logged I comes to -1.5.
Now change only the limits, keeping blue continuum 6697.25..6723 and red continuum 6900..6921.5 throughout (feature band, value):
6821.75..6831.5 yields 0.40 angstrom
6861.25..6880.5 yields 0.54 angstrom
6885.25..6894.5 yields 0.29 angstrom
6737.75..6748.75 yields 0.29 angstrom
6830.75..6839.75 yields 1.33 angstrom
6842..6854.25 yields 1.85 angstrom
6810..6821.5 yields -0.35 angstrom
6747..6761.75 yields -0.53 angstrom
